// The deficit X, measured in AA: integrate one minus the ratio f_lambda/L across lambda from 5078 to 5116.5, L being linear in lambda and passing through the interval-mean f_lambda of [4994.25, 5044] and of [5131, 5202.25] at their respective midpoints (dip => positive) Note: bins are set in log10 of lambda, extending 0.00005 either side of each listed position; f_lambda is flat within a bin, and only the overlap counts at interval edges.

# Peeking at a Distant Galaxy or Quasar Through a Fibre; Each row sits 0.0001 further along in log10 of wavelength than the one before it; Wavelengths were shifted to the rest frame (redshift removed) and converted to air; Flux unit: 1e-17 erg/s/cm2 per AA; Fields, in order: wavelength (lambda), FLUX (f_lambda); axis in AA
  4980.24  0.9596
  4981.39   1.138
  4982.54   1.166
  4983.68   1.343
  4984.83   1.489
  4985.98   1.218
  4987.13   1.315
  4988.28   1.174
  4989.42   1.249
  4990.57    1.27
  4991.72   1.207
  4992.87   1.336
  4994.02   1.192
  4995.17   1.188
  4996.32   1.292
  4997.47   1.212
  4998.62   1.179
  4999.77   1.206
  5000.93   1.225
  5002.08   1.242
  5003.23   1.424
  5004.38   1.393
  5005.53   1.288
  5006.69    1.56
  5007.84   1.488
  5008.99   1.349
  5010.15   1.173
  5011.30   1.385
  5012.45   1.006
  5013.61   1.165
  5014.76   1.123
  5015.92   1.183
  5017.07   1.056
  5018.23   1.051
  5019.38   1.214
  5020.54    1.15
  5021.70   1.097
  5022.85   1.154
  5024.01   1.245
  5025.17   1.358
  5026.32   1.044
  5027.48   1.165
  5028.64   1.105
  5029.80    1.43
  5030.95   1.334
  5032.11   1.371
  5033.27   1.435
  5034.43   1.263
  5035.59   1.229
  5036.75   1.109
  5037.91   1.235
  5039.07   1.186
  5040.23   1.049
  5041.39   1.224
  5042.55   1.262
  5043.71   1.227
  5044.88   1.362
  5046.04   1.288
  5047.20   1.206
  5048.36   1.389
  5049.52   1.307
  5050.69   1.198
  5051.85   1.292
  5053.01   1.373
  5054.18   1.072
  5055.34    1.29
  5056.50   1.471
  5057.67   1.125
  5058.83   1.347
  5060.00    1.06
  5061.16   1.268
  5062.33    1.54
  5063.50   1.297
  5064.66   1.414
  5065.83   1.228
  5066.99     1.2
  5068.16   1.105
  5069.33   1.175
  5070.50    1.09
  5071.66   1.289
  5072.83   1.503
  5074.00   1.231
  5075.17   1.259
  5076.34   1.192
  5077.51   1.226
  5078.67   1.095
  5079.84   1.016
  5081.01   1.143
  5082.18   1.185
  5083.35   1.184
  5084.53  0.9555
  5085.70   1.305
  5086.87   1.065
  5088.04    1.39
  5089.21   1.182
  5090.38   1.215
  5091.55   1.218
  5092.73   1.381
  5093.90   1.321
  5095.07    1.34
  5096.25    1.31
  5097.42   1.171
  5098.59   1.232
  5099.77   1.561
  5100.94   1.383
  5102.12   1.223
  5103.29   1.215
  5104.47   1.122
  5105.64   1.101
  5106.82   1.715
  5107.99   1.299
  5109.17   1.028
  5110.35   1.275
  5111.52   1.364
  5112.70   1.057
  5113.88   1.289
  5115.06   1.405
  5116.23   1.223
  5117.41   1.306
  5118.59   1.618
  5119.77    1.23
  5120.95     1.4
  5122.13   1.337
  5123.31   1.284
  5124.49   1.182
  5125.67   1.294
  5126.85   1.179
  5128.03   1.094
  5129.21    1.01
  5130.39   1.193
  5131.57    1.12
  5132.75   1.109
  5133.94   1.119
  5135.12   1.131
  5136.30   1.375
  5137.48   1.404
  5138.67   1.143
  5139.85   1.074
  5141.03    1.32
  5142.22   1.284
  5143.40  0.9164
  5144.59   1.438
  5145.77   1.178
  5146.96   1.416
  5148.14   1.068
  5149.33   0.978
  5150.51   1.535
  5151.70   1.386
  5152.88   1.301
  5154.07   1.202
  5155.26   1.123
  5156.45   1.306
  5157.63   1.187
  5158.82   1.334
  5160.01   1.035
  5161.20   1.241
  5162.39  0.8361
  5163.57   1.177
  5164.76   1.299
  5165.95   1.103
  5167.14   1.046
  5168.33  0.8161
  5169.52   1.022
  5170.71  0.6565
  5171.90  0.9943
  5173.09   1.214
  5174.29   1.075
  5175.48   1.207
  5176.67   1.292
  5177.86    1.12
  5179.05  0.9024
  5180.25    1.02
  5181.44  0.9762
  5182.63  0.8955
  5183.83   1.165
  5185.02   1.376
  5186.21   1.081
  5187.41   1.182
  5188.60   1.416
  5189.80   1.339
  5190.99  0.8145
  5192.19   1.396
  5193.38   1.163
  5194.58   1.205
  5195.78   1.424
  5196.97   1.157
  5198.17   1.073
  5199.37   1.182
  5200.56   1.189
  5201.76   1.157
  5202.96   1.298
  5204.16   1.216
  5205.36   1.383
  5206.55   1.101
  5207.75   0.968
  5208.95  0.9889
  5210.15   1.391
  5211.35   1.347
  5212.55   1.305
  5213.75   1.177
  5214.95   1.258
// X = -1.5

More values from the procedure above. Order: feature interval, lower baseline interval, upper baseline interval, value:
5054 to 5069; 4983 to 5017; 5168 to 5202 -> -0.57 AA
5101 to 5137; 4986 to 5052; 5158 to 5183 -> -3.90 AA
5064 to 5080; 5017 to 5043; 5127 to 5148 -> -0.24 AA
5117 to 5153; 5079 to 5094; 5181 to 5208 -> -1.52 AA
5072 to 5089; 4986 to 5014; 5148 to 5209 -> 0.26 AA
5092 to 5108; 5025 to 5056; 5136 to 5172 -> -1.38 AA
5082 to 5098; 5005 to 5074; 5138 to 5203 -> -0.25 AA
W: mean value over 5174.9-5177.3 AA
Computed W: 1.25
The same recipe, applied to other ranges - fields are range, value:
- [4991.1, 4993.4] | 1.27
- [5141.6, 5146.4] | 1.2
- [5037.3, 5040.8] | 1.16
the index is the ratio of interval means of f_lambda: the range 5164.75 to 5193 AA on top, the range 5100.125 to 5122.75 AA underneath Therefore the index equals 0.85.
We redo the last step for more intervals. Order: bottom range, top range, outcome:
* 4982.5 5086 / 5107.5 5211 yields 0.95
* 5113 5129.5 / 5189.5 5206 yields 0.95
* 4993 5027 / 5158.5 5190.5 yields 0.90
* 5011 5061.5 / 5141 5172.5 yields 0.94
